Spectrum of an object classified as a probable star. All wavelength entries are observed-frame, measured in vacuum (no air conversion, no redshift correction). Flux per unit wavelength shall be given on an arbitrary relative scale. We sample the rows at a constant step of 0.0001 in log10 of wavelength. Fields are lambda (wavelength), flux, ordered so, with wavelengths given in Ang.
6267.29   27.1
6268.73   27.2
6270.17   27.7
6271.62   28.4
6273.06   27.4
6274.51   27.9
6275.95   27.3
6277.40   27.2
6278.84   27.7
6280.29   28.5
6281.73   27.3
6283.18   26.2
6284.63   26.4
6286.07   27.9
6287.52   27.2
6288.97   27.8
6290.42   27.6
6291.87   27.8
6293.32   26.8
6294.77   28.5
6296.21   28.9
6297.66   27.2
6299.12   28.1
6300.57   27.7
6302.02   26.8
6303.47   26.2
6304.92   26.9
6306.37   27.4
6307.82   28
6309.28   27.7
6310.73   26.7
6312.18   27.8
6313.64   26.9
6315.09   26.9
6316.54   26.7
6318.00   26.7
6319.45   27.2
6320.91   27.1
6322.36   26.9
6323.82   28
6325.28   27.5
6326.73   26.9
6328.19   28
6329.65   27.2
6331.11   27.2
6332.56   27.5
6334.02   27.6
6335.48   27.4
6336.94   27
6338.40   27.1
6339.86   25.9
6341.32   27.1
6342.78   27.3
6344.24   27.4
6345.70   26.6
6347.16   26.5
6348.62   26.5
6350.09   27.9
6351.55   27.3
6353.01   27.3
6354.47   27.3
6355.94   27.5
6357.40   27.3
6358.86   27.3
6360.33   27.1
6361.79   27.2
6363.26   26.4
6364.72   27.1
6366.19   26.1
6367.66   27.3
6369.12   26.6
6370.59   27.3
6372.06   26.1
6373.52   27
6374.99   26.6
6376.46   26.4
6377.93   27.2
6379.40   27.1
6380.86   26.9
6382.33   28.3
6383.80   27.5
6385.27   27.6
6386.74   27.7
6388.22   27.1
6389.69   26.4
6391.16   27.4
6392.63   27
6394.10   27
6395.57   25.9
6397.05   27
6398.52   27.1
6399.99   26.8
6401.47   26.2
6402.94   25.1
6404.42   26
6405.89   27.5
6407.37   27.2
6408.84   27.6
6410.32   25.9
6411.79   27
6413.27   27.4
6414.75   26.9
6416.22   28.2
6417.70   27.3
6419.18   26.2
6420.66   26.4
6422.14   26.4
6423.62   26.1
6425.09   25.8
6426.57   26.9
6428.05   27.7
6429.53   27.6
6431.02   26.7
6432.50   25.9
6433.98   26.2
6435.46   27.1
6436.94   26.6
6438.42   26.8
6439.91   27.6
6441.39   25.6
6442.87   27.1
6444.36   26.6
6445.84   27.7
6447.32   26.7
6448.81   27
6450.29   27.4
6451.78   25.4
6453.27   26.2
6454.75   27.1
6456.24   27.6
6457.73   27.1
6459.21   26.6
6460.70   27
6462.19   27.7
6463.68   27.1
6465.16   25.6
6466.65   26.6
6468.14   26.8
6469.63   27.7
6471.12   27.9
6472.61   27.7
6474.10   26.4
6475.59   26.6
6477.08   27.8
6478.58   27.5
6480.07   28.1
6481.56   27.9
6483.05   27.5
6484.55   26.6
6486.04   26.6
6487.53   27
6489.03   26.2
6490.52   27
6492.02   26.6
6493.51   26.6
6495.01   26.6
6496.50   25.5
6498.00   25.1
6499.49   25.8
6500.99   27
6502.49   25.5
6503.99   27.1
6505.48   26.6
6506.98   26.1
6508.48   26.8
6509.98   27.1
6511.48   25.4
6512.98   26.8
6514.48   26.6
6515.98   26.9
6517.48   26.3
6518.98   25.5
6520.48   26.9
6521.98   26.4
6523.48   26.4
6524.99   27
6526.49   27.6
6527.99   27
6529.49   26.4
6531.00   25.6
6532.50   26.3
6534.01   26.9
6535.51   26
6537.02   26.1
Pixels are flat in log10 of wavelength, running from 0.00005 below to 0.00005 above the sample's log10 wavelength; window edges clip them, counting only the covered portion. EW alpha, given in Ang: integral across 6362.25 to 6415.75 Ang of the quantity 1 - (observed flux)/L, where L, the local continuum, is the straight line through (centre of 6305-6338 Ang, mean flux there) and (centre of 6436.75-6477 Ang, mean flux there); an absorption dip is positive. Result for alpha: 0.4 Ang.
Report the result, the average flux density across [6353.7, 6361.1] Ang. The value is 27.3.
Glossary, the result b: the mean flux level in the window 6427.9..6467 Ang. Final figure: 26.8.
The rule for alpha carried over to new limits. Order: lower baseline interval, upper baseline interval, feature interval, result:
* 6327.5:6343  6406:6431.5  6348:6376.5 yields 0.12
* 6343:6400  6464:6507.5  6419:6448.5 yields 0.21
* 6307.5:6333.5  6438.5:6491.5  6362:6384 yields 0.20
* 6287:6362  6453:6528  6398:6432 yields 0.28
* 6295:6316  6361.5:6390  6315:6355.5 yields 0.12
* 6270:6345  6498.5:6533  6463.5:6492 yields -0.47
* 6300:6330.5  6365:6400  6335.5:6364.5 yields 0.02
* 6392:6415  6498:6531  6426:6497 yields -0.87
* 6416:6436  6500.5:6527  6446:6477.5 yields -0.38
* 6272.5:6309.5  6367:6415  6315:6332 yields 0.05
